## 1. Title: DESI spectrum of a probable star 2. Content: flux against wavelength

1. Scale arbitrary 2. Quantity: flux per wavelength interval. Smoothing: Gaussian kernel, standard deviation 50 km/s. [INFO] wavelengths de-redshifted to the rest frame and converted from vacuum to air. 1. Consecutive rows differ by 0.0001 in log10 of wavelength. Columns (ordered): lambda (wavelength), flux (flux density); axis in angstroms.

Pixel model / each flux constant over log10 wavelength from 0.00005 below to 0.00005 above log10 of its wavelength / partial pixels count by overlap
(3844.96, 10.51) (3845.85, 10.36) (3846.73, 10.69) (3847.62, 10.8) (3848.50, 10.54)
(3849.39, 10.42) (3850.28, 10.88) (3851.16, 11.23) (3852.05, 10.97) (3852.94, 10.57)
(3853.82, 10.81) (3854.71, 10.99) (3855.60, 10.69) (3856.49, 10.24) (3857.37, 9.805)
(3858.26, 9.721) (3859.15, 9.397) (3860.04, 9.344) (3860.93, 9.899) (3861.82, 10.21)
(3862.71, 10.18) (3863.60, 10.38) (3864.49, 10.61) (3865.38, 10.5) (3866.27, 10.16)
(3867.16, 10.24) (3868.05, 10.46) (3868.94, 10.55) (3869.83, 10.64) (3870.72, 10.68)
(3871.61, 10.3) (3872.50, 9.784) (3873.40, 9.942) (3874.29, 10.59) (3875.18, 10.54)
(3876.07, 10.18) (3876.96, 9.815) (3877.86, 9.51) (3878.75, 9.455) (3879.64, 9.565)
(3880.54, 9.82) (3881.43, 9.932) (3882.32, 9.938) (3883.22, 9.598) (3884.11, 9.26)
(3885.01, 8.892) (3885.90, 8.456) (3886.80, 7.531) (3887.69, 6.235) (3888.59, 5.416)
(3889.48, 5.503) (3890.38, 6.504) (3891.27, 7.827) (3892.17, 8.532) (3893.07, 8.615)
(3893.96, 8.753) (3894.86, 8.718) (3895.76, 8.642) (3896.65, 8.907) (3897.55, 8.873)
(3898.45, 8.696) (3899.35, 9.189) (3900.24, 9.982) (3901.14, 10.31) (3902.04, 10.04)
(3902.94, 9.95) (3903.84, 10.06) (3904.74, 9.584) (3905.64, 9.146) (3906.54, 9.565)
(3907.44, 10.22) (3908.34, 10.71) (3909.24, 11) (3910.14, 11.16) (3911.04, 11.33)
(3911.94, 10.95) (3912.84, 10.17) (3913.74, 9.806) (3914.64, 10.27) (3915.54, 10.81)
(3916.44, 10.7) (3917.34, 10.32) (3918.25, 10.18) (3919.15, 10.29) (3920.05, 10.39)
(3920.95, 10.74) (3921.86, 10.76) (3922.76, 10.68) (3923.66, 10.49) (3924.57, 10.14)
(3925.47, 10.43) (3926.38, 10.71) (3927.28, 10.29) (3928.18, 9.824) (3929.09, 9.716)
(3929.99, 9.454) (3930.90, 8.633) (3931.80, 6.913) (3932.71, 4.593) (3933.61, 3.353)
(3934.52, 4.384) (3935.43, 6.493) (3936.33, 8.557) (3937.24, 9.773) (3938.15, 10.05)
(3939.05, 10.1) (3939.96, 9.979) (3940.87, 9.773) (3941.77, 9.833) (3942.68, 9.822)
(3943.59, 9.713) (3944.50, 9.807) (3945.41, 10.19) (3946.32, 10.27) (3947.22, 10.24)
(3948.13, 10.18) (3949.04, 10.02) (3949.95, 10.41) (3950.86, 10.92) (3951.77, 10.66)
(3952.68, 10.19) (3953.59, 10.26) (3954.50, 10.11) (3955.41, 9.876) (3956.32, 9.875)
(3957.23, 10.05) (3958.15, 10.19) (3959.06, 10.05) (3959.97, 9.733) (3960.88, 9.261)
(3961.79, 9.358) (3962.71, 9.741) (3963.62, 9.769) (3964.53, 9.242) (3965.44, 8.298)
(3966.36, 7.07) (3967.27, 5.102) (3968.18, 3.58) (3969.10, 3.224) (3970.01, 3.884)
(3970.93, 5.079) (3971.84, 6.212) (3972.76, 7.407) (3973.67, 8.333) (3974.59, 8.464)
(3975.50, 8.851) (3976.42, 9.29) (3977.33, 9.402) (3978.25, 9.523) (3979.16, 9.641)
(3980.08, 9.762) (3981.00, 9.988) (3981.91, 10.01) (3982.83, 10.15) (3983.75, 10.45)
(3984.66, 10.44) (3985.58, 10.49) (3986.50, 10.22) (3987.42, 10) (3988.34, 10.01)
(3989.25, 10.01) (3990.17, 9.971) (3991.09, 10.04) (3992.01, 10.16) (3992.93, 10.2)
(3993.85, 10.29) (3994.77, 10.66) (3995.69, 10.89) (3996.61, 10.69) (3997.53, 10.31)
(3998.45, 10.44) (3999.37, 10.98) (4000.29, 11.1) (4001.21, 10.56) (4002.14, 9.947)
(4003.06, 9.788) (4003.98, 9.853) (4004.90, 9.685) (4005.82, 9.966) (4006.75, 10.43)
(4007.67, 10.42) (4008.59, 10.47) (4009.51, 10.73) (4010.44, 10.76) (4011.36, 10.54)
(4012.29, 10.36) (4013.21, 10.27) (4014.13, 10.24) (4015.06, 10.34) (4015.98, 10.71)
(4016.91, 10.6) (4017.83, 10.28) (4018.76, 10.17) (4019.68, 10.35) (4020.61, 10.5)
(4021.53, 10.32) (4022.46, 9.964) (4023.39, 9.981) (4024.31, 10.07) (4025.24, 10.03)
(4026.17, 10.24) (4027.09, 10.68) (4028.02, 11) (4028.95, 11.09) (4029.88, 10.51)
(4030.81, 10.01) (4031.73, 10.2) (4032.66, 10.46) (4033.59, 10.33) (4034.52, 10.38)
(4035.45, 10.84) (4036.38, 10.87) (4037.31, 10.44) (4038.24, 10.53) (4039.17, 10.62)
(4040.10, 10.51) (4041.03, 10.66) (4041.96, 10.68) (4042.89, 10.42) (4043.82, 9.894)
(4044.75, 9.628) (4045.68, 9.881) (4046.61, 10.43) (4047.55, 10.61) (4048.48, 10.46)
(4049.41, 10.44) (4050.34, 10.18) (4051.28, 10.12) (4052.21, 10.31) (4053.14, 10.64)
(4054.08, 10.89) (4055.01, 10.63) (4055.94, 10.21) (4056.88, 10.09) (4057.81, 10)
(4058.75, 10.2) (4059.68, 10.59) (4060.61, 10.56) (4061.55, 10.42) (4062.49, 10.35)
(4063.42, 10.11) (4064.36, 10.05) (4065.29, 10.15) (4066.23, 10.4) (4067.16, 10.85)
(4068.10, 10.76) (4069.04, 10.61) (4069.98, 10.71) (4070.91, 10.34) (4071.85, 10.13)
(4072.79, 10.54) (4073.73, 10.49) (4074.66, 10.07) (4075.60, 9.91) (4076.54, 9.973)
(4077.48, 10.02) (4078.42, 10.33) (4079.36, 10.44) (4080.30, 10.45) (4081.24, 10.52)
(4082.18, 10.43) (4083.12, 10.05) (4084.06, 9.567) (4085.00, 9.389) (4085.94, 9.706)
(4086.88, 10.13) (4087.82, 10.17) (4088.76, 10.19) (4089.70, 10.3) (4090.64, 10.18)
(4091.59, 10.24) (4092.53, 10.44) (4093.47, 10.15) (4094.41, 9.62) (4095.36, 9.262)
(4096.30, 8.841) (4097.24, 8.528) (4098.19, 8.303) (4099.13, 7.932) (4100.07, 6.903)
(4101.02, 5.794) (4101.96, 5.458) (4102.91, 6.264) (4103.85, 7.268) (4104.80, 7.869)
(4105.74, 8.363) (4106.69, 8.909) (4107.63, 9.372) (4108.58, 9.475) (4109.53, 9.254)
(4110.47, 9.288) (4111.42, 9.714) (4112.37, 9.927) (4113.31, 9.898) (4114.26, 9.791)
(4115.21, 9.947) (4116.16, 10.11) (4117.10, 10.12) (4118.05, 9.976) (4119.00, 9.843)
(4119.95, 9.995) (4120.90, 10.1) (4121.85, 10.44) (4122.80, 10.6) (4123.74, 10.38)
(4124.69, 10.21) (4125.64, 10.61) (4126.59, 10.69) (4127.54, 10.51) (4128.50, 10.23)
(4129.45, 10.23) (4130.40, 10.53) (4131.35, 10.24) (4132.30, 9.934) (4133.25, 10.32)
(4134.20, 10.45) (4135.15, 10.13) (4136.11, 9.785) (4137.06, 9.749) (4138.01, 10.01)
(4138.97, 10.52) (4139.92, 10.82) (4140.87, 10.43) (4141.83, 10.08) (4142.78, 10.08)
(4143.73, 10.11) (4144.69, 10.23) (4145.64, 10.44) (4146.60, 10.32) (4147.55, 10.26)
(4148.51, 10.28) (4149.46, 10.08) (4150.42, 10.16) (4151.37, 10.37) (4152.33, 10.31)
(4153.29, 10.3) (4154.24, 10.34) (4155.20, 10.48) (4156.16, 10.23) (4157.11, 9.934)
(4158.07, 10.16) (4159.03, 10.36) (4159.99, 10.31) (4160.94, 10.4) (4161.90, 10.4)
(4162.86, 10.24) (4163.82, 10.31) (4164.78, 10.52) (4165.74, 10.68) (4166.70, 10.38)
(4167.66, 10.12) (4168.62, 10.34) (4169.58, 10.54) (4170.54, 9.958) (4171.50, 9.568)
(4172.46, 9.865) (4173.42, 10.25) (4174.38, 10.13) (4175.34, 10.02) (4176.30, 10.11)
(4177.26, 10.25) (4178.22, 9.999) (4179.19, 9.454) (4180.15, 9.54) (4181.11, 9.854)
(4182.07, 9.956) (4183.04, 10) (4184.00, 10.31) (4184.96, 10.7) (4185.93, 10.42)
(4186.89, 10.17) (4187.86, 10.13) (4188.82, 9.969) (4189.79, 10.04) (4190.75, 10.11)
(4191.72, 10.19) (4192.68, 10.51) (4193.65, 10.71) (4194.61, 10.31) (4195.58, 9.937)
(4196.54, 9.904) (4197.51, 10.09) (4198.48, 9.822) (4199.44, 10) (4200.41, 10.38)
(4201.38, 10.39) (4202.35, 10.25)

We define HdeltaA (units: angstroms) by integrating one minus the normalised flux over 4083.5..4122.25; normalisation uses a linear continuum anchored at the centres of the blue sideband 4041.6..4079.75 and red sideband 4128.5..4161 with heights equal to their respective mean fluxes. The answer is 4.1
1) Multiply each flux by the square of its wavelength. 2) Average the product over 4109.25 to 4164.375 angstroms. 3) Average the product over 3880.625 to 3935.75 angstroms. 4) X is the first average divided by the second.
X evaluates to 1.2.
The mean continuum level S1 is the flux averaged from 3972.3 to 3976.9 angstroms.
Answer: 8.48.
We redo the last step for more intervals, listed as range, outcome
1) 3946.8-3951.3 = 10.3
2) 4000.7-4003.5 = 10.1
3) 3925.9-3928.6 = 10.3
